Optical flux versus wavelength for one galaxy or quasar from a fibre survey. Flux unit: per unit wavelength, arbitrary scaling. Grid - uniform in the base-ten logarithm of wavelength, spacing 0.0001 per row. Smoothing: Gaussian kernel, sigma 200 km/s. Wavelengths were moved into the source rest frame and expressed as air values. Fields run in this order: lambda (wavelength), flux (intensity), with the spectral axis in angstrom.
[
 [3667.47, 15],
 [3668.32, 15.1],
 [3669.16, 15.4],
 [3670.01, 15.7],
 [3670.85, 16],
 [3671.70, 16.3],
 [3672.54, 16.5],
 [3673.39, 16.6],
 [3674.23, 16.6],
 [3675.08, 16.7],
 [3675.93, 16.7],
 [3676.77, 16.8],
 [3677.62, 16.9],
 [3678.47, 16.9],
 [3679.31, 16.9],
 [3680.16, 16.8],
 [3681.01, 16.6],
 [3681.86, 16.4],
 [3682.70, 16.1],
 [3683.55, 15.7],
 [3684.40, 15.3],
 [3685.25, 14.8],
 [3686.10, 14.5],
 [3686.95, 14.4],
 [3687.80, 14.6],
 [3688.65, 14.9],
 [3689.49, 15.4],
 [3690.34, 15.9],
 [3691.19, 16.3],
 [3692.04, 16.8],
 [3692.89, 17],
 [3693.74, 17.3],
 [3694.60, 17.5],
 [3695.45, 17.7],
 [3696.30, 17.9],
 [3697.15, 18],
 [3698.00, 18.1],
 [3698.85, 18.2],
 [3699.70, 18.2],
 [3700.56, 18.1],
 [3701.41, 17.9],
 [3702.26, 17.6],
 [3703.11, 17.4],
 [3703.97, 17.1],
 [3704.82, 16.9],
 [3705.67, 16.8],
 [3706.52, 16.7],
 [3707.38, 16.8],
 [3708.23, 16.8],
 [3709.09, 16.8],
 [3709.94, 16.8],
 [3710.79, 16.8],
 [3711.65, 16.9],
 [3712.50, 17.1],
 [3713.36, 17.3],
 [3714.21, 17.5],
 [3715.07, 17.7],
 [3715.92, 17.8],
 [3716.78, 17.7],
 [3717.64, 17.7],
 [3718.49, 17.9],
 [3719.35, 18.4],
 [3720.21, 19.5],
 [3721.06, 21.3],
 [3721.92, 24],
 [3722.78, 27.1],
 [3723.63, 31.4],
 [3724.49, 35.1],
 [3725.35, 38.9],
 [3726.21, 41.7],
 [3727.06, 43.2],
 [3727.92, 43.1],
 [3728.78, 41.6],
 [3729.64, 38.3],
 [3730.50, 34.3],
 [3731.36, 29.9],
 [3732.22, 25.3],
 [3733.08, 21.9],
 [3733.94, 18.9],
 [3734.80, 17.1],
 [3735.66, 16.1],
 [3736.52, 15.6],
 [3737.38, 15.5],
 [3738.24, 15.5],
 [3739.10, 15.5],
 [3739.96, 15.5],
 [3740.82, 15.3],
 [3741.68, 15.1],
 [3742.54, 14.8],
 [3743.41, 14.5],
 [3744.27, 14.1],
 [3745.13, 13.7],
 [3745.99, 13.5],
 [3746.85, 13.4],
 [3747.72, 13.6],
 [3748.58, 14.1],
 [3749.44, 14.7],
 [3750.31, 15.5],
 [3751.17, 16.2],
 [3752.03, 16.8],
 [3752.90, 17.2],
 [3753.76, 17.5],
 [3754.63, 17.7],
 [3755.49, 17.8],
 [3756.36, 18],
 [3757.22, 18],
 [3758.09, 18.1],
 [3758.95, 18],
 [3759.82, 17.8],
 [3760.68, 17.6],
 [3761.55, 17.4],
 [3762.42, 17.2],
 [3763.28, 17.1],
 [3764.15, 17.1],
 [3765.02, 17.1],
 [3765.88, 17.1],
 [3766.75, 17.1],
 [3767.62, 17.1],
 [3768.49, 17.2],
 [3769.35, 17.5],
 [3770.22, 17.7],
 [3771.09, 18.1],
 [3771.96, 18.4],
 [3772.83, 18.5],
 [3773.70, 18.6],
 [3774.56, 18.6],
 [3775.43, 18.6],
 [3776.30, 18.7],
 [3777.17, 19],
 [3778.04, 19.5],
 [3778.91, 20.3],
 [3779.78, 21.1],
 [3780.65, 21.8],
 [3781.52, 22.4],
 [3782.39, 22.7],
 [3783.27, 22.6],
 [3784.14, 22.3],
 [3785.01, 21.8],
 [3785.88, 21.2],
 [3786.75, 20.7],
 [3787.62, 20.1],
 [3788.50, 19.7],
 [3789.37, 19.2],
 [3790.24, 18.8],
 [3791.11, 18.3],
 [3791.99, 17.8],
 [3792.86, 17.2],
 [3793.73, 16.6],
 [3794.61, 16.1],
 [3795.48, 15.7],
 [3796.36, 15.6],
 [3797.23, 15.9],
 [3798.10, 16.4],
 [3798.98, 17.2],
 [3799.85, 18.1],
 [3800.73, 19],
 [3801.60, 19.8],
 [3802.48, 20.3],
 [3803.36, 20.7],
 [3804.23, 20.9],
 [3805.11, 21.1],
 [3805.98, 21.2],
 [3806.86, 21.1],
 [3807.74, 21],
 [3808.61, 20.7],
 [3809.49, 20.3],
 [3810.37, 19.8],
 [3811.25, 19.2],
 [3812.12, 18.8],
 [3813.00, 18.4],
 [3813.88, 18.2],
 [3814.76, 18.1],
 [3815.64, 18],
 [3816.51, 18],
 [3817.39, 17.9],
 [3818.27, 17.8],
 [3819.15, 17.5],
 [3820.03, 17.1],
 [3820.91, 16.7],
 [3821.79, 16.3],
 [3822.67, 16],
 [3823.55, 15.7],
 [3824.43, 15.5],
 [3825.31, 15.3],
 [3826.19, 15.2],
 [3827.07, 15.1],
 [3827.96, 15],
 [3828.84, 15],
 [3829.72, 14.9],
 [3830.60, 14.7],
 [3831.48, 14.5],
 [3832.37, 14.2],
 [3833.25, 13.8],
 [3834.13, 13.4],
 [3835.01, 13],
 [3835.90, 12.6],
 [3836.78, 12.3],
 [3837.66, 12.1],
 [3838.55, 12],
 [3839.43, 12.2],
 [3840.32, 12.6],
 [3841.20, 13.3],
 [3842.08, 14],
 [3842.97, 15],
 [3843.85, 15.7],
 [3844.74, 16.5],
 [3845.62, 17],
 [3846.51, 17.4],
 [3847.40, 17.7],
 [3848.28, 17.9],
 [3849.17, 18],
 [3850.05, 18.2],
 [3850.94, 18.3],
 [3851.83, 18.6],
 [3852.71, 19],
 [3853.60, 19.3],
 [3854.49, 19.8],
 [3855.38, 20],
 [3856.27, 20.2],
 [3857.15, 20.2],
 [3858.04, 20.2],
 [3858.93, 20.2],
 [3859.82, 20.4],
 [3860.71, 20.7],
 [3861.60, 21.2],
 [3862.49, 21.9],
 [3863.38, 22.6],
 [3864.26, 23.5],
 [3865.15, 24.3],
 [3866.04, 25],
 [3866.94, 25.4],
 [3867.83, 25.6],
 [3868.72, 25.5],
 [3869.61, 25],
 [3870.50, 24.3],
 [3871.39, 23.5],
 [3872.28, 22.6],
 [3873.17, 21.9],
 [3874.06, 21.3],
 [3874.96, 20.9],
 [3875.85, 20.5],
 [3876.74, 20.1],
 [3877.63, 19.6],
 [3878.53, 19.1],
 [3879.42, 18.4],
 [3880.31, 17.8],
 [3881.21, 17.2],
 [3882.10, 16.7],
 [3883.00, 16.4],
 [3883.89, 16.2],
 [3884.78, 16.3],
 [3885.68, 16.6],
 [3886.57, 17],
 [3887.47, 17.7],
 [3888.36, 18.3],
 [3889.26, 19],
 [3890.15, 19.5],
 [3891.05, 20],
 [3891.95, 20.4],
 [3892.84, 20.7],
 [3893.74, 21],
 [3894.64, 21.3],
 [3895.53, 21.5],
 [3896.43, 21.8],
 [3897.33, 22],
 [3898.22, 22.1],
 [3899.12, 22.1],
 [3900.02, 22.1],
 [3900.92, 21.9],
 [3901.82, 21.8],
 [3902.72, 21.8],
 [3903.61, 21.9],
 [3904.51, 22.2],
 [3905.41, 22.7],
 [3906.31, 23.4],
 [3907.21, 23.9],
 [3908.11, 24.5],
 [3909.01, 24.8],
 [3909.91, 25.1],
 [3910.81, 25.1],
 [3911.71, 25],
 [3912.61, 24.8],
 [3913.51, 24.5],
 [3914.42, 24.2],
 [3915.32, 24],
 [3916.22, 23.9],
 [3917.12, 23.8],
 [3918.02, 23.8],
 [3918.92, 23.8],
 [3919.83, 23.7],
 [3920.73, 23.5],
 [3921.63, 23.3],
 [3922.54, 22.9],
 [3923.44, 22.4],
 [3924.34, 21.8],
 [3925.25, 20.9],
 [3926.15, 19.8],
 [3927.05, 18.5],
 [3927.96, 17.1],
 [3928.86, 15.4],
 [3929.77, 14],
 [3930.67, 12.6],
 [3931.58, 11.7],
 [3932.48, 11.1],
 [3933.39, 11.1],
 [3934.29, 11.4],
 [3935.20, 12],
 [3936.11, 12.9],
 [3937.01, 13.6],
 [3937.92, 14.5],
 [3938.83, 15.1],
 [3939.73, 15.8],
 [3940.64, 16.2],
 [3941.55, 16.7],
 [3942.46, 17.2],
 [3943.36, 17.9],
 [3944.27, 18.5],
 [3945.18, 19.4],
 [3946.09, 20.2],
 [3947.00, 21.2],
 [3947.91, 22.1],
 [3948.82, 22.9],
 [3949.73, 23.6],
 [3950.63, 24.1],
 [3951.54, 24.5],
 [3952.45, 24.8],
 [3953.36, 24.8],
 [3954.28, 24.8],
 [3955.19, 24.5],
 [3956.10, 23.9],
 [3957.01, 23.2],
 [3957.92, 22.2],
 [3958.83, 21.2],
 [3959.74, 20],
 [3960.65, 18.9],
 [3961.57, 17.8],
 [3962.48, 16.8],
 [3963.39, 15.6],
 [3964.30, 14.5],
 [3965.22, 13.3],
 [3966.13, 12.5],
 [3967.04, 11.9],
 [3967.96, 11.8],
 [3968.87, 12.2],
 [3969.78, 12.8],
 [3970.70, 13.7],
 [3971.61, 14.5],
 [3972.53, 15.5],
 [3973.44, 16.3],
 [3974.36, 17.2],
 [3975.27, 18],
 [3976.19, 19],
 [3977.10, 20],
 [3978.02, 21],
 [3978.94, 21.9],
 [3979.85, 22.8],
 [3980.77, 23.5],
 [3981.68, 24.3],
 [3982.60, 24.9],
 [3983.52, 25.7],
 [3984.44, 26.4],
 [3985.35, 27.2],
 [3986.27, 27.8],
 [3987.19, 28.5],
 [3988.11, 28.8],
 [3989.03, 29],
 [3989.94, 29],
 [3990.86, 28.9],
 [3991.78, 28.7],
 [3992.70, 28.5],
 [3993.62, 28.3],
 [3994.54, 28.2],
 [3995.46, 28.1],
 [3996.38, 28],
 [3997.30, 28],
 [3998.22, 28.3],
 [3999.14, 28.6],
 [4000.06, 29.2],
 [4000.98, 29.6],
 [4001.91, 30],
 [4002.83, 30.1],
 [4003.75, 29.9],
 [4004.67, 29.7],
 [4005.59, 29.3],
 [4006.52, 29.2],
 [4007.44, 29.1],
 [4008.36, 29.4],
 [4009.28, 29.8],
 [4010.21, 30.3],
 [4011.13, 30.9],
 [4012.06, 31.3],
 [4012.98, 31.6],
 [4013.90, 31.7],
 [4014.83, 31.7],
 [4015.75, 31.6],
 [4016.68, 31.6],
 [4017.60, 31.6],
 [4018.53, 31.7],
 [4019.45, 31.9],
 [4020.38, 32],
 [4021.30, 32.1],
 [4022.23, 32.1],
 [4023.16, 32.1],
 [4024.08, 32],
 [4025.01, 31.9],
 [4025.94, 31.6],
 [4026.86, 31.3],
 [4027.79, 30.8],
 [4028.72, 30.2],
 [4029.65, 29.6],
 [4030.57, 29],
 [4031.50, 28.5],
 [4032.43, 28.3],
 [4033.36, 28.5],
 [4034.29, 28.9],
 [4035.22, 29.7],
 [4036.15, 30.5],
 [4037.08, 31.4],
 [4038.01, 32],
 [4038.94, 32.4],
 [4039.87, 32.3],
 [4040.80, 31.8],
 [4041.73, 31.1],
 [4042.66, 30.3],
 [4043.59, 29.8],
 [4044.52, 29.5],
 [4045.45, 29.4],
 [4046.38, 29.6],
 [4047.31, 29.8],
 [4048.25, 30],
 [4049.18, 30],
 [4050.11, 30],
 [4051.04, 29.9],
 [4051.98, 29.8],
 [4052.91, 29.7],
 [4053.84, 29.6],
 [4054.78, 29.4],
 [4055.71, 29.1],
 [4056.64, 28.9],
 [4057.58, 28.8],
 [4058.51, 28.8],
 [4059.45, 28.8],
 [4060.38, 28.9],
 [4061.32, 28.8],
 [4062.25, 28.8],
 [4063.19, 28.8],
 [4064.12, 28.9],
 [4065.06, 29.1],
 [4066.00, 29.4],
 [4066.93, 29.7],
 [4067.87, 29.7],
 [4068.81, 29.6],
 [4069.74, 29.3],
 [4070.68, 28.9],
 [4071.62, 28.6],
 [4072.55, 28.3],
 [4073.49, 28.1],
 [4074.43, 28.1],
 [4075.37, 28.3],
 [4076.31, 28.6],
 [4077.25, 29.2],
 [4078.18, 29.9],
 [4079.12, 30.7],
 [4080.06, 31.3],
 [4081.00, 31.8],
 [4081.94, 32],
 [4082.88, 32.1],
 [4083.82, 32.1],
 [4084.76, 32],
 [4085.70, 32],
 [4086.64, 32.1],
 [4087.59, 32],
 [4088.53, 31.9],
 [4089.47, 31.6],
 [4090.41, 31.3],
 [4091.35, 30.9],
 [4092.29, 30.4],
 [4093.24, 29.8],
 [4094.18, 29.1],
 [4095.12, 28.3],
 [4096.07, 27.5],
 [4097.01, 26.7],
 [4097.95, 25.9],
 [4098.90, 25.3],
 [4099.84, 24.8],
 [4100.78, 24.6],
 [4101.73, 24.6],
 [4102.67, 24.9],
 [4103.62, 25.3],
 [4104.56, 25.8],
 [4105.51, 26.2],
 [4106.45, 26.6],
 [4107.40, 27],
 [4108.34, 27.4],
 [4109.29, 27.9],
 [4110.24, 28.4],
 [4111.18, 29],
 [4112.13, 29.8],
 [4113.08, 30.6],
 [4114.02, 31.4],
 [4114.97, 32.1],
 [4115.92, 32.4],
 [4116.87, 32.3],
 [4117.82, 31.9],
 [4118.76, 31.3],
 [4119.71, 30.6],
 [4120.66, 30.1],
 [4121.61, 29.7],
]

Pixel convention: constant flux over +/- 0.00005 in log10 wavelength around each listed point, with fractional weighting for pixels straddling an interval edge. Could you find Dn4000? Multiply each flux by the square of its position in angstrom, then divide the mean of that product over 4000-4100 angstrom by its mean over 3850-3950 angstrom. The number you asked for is 1.60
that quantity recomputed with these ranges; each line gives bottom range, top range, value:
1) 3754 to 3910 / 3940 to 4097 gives 1.57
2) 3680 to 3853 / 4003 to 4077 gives 1.89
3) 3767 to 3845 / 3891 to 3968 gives 1.22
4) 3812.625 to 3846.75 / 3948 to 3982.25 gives 1.35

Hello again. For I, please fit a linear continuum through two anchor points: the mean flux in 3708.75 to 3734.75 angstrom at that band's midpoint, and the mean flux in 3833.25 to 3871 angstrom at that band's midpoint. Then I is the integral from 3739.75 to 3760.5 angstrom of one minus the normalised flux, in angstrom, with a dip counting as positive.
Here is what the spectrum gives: 6.9 angstrom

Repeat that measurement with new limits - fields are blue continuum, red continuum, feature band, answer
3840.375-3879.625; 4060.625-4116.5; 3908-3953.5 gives 6.00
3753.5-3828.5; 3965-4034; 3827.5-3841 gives 4.43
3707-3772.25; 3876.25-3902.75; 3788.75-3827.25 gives 3.28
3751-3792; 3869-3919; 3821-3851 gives 7.68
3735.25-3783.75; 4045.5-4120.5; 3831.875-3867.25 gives 5.05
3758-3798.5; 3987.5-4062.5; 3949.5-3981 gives 9.63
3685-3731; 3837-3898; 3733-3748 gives 3.86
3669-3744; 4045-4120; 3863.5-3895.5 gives 4.54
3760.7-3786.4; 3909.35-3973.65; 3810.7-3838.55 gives 4.79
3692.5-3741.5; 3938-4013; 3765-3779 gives 2.30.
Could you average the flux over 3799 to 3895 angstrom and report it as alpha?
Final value 18.5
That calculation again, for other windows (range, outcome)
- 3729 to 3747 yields 19.1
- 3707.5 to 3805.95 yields 19.7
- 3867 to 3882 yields 21.5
